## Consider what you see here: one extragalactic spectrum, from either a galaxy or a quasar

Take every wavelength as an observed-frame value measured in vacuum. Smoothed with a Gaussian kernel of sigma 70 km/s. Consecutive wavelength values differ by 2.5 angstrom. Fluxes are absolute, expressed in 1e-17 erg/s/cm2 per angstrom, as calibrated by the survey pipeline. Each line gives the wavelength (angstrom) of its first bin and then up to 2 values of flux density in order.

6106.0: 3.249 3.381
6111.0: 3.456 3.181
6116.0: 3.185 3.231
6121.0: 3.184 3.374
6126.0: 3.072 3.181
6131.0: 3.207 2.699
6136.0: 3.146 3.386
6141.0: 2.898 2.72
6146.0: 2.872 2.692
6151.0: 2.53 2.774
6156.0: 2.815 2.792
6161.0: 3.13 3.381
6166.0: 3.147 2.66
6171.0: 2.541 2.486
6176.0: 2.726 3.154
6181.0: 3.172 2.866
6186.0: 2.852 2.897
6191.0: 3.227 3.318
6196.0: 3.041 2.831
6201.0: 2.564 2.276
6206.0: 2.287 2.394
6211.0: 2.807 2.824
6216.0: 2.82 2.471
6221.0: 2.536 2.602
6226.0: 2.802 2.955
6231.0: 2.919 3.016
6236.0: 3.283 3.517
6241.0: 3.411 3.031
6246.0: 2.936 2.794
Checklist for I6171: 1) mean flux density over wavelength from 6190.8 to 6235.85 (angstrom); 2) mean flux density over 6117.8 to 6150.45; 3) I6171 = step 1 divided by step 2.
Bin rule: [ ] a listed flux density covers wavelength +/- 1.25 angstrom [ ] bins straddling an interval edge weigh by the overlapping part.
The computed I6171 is 0.91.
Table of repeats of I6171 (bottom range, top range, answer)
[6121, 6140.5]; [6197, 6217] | 0.83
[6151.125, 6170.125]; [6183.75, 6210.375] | 0.95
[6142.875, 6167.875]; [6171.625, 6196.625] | 1.03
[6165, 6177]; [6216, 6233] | 1.01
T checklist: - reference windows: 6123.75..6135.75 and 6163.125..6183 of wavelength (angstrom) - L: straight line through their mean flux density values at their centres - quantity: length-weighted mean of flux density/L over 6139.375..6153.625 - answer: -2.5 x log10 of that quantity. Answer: 0.09 mag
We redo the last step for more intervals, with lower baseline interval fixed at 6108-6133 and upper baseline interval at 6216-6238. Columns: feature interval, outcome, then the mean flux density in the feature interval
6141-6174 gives 0.10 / 2.82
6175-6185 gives 0.01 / 2.98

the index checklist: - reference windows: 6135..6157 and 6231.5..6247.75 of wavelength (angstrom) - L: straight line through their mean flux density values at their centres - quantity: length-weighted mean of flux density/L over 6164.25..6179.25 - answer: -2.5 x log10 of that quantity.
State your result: 0.06 mag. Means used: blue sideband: 2.87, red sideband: 3.17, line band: 2.79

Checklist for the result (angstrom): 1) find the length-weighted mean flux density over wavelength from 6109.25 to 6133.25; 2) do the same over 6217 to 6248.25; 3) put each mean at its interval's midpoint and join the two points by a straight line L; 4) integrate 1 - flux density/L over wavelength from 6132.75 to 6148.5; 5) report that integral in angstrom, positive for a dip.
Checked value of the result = 1.12 angstrom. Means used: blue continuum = 3.21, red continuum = 2.95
